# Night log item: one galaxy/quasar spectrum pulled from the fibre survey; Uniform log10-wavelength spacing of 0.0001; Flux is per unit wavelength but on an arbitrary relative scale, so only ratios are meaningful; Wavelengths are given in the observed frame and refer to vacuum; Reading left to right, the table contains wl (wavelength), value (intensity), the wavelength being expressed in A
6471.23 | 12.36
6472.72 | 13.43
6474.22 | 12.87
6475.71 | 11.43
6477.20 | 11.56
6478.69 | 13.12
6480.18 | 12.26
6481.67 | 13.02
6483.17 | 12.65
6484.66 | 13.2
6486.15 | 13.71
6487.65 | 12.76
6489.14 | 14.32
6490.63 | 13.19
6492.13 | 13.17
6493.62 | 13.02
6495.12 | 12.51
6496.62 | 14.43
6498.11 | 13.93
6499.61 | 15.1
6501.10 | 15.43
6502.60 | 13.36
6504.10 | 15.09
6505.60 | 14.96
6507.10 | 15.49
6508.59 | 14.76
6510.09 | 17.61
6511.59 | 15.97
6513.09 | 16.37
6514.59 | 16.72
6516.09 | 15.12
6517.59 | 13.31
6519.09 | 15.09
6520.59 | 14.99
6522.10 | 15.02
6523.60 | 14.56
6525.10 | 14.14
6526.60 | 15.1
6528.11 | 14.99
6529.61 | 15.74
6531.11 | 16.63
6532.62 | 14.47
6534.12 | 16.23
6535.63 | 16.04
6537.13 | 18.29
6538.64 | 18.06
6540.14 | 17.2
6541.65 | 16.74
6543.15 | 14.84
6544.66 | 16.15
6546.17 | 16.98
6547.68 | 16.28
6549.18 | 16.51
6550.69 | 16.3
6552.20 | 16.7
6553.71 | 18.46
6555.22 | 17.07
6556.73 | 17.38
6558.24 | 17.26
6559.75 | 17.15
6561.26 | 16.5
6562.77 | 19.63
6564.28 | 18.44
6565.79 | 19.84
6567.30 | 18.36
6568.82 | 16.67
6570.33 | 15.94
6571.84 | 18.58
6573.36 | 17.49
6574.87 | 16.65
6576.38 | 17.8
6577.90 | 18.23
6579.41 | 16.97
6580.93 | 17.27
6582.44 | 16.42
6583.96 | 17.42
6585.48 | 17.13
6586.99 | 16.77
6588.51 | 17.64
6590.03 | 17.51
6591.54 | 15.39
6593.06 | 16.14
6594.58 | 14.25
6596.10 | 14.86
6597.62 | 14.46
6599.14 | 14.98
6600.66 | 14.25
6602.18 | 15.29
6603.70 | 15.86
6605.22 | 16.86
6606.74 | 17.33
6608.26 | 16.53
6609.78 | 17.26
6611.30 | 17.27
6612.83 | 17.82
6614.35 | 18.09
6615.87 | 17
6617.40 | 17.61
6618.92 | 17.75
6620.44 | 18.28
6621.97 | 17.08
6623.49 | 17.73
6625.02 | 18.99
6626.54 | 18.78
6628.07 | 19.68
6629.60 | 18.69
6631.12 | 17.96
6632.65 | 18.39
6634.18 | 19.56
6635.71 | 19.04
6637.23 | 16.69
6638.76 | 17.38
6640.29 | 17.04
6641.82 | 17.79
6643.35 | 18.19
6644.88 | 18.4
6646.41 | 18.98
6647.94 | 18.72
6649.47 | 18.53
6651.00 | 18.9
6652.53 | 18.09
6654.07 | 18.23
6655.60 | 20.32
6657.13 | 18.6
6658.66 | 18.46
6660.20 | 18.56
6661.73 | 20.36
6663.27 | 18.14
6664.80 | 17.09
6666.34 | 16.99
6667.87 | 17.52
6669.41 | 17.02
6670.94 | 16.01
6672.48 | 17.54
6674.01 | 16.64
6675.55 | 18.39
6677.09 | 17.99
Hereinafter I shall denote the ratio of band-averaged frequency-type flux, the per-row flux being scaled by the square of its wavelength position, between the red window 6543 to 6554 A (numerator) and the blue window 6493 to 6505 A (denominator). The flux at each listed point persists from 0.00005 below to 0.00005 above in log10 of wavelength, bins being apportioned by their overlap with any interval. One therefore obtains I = 1.19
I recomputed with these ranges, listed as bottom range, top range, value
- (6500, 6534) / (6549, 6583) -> 1.16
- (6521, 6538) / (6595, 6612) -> 1.04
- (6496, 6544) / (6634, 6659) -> 1.23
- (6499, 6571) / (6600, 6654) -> 1.13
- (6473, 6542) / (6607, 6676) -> 1.28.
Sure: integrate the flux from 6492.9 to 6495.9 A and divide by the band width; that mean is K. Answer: 12.7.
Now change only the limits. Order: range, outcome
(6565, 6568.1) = 19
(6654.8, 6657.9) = 19.5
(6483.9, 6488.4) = 13.2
